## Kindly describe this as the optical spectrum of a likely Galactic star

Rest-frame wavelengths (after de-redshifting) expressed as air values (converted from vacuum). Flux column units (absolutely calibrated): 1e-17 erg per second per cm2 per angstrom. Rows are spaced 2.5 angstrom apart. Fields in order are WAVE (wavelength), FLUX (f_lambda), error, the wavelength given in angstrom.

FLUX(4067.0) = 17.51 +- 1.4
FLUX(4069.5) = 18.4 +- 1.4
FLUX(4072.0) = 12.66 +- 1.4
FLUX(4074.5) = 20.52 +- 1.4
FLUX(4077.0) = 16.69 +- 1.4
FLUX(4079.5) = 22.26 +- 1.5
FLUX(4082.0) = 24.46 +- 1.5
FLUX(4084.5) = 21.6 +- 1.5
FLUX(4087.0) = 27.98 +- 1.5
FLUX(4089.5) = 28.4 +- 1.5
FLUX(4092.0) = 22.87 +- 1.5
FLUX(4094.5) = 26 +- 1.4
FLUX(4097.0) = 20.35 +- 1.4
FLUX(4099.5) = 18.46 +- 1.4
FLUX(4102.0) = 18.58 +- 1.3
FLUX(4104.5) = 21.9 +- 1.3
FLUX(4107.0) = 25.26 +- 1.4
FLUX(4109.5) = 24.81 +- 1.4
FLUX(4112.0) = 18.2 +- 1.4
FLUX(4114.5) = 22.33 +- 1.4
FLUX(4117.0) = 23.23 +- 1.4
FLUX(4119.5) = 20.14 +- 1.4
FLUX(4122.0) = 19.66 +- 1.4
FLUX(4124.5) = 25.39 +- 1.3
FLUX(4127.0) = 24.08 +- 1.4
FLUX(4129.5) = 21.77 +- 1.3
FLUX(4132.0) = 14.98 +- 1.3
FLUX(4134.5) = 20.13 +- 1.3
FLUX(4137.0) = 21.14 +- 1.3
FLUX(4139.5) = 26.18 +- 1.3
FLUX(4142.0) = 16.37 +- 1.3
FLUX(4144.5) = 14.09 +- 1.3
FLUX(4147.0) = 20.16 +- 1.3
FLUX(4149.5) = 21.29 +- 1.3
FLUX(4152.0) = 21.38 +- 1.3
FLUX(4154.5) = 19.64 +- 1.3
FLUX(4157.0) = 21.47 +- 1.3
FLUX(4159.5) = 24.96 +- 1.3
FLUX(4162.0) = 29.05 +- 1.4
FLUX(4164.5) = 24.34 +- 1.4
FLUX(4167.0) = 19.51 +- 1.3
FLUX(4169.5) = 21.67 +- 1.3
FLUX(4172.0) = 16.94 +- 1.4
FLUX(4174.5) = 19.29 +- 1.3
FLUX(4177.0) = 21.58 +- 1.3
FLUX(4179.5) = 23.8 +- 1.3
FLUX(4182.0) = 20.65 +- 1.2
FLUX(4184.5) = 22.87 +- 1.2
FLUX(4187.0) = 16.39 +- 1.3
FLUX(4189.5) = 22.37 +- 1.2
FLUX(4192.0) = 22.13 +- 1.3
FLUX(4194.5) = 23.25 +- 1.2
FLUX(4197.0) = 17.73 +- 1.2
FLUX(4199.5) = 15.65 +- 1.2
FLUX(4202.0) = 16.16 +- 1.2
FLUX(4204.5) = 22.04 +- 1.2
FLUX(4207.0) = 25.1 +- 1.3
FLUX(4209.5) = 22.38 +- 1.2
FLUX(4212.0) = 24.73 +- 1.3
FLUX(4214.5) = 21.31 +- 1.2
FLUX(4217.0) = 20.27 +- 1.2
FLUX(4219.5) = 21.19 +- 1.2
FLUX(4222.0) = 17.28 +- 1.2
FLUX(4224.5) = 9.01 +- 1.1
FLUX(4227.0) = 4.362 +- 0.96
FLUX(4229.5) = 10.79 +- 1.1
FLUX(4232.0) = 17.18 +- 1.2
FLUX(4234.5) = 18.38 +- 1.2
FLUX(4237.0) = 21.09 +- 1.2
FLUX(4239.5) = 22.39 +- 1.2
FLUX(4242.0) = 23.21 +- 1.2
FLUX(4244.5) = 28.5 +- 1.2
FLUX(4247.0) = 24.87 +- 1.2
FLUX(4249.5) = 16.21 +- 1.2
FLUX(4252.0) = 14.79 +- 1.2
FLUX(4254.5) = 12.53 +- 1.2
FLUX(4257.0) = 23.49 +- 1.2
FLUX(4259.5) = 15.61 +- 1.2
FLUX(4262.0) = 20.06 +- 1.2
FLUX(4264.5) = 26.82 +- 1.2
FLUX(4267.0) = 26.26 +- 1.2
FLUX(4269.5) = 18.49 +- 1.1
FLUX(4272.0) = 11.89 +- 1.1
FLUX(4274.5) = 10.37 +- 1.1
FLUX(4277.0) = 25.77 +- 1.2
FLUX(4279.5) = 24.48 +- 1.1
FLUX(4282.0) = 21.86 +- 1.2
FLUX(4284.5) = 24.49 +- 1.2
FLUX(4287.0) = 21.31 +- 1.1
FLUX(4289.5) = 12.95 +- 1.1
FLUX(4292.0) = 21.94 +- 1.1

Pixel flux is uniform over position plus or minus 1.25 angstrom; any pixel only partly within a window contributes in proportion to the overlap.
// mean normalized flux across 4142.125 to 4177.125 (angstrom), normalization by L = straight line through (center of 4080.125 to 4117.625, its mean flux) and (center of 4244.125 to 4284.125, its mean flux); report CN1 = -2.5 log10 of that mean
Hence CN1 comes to 0.05 mag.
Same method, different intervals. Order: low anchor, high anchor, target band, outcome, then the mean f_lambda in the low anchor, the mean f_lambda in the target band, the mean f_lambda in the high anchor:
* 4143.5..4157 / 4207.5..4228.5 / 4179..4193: -0.14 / 19.6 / 21.2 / 17.8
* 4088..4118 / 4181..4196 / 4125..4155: 0.09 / 22.6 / 20.2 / 21.2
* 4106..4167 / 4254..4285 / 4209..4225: 0.05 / 21.6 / 19.8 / 20.2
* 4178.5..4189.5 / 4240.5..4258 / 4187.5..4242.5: 0.10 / 21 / 18.9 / 20.5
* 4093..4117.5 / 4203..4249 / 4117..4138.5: 0.02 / 21.9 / 21.1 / 19.6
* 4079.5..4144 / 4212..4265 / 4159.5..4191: -0.07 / 22.1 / 21.7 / 18.6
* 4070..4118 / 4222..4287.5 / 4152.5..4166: -0.15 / 21.9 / 23.7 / 18.9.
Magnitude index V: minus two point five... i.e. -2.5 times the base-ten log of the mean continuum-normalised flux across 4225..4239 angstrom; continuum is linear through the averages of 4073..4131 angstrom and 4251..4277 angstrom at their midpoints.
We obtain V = 0.30 mag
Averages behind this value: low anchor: 22.3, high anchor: 18.4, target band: 14.5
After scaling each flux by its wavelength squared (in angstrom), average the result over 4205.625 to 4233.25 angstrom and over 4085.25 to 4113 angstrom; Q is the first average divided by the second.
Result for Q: 0.81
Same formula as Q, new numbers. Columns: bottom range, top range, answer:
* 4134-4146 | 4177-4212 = 1.10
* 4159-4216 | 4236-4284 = 0.99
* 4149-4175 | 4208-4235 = 0.80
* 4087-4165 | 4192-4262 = 0.91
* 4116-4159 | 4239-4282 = 1.04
